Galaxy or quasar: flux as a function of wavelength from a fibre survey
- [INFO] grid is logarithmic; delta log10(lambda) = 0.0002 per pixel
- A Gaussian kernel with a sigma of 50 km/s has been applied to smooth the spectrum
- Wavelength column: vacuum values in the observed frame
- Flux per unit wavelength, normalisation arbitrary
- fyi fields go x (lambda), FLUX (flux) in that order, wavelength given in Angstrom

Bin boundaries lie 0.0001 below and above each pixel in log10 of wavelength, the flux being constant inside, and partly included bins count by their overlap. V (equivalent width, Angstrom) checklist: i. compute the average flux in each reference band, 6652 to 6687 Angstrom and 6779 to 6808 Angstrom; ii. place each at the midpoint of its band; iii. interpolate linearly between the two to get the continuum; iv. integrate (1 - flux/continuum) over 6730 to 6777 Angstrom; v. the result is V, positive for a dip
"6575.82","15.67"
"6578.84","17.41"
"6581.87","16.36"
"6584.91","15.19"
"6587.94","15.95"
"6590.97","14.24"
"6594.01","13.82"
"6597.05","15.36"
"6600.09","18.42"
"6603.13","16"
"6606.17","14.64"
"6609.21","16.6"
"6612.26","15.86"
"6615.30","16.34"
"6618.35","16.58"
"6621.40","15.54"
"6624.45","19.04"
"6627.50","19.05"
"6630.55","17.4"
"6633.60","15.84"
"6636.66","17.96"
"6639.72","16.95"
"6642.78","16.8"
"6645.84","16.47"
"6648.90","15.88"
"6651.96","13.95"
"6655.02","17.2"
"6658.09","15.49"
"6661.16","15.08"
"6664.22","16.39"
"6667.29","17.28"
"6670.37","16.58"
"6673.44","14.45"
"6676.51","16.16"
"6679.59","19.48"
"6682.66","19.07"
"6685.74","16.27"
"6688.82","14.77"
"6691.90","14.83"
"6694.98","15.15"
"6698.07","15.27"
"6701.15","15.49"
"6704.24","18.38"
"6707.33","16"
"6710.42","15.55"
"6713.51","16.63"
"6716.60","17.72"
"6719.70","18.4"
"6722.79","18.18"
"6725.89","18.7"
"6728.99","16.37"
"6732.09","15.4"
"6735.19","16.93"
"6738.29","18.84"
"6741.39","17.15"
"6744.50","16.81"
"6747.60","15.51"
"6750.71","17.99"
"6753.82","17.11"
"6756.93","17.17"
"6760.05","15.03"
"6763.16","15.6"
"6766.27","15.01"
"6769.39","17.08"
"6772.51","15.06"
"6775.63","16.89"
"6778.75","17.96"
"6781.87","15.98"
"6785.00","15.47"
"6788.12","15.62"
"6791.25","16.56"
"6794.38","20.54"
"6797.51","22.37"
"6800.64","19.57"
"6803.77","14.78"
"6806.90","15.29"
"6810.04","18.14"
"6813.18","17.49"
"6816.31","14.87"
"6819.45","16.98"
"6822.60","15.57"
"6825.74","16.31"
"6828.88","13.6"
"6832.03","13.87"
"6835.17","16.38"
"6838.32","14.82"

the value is 1.8 Angstrom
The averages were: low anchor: 16.6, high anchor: 17.4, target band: 16.5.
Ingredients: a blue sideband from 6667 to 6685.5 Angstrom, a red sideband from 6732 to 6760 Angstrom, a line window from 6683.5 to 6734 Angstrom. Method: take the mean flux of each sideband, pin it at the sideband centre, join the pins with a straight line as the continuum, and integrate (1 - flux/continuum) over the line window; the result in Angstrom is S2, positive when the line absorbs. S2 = 1.6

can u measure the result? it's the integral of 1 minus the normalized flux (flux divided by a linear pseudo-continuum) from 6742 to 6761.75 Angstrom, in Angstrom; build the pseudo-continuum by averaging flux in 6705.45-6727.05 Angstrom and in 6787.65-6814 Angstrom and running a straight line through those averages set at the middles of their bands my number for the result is 1.1 Angstrom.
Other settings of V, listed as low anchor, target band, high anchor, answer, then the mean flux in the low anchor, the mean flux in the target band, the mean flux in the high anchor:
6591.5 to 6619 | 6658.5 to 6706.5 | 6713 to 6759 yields 1.1 Angstrom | 15.9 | 16.3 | 17.2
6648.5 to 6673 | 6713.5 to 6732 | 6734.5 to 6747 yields -0.6 Angstrom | 15.9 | 17.6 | 17.3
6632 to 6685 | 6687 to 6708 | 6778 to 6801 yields 1.6 Angstrom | 16.5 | 15.7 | 17.9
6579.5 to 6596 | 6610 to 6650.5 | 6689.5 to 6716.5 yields -3.6 Angstrom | 15.2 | 16.9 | 16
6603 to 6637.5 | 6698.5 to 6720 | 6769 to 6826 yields 0.2 Angstrom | 16.7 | 16.7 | 17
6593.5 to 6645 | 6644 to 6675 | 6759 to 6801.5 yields 1.6 Angstrom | 16.7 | 15.9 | 17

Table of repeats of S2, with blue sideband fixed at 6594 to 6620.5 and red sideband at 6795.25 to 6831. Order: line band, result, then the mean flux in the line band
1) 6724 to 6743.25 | -0.8 Angstrom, 17.2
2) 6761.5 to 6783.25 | 0.6 Angstrom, 16.2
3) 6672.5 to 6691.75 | -0.3 Angstrom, 16.6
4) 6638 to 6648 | -0.3 Angstrom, 16.7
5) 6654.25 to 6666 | 0.2 Angstrom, 16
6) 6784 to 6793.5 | 0.3 Angstrom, 16.2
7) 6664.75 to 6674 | 0.0 Angstrom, 16.3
